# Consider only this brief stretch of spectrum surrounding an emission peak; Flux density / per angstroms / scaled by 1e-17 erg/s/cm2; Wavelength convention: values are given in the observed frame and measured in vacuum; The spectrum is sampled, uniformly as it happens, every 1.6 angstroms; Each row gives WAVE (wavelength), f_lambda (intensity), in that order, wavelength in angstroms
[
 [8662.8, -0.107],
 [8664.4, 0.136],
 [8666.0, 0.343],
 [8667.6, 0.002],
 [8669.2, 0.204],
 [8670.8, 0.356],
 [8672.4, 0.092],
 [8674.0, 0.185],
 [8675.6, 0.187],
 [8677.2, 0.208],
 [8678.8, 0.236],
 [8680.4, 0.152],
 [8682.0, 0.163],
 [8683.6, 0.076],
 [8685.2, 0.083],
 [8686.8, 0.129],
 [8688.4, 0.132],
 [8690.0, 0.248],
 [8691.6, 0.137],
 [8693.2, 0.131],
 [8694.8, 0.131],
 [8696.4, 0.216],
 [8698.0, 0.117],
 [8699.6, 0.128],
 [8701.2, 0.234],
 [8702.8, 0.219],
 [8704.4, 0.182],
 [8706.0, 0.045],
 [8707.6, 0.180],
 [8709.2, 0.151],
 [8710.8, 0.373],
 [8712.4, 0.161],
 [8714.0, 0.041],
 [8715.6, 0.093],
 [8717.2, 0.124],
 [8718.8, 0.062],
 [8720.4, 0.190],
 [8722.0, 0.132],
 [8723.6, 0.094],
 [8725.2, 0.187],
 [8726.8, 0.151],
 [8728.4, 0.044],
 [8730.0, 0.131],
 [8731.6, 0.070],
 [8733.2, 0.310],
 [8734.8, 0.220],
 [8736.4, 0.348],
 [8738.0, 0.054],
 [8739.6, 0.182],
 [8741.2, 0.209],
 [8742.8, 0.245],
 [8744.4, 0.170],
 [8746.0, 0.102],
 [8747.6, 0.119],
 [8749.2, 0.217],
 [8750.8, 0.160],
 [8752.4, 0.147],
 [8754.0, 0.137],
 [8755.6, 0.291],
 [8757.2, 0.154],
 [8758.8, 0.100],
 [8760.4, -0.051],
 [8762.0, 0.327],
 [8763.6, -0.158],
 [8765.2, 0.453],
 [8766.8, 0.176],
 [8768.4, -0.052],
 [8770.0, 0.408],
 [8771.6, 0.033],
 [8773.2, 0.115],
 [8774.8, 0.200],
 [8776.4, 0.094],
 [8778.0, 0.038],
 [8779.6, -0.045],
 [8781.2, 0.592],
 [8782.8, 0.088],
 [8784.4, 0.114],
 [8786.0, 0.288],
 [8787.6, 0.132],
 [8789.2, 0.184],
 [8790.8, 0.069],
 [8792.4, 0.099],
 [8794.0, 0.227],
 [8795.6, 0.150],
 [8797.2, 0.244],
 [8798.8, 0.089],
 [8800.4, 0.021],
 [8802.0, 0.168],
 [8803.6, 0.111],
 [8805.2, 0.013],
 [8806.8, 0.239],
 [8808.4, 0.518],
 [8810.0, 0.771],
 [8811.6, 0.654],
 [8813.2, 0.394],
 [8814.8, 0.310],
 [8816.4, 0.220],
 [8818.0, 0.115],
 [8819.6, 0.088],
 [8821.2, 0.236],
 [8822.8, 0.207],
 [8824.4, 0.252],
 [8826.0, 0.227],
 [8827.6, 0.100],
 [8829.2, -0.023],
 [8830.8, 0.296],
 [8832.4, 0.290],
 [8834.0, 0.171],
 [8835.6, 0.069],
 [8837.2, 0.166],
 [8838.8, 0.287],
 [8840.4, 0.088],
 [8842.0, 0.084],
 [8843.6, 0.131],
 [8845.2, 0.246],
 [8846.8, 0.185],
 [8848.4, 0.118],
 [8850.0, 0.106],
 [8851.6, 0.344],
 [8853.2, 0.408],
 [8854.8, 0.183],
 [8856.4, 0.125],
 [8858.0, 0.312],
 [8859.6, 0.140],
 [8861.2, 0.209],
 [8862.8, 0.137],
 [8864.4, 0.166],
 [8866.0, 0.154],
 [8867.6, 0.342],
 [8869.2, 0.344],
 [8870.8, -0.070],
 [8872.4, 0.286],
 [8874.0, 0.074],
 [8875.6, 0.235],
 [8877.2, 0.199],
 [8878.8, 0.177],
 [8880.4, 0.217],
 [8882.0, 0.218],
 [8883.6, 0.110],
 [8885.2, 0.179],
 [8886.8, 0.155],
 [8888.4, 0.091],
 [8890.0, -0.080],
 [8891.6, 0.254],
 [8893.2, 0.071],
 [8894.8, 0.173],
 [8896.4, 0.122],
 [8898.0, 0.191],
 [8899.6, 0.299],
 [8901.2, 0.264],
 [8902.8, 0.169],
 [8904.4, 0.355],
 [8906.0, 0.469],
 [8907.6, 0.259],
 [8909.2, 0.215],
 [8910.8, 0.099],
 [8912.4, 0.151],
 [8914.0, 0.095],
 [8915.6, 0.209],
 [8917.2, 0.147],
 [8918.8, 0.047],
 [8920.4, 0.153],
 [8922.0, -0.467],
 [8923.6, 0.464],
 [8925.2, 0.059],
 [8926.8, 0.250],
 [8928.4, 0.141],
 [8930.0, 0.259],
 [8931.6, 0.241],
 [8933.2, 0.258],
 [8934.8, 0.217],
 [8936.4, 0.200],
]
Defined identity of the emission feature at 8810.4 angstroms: H-gamma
